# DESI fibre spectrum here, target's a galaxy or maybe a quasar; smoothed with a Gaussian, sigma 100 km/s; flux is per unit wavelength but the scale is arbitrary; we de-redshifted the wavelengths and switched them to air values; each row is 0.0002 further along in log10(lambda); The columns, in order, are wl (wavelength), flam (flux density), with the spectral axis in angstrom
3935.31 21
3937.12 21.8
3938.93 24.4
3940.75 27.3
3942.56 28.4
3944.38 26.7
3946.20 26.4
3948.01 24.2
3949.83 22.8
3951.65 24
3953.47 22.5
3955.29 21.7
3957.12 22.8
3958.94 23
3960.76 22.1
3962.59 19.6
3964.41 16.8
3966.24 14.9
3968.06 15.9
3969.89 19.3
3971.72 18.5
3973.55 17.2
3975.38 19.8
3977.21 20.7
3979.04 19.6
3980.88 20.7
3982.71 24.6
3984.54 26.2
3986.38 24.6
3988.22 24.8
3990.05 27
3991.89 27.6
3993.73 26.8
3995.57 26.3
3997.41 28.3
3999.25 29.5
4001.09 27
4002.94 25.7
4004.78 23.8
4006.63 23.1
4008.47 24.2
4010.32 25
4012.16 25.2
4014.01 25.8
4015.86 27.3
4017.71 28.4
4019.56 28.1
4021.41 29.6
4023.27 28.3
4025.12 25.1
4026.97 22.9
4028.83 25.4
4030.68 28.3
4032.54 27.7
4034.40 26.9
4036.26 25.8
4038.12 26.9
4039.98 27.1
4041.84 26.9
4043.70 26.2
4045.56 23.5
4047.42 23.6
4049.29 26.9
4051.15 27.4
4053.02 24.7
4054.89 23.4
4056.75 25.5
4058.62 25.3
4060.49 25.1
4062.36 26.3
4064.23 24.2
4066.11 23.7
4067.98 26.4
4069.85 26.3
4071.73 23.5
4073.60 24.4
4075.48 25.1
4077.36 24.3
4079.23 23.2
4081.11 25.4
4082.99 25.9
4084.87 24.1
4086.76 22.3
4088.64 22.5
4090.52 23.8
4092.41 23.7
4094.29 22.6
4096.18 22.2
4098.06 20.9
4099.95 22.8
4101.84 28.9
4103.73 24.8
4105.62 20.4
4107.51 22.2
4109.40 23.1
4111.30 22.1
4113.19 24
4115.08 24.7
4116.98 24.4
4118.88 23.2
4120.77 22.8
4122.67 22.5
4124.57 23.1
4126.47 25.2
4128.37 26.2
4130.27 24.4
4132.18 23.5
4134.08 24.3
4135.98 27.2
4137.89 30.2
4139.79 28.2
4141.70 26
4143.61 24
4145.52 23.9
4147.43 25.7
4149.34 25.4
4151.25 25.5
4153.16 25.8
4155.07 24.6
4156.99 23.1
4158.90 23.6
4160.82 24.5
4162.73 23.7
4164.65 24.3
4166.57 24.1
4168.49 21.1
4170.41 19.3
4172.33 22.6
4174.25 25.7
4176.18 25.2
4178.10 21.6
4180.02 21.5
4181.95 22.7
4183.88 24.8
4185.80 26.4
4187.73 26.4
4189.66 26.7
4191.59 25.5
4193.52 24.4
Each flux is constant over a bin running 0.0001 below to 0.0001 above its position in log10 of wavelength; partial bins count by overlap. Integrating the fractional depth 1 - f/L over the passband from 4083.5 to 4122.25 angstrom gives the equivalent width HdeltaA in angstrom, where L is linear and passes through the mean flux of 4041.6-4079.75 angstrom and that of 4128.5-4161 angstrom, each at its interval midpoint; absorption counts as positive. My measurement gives 2.90 angstrom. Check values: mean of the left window 25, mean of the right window 25.3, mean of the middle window 23.3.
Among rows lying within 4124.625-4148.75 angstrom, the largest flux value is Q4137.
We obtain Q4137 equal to 30.2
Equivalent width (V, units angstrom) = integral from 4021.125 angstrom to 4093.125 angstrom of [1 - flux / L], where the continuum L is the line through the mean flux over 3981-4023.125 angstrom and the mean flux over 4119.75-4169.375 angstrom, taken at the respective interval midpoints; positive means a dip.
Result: 1.1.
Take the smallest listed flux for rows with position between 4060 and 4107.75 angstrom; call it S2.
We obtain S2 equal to 20.4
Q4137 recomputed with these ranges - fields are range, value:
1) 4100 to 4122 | 28.9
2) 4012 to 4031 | 29.6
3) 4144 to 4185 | 25.8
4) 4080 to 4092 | 25.9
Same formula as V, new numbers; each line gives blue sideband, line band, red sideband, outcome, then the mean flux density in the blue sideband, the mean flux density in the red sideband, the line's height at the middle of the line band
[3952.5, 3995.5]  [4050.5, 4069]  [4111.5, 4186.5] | -1.8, 21.7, 24.3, 23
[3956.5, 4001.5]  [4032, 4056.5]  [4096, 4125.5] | -3.2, 22.5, 23.3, 22.9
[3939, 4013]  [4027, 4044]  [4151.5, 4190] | -2.2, 23.4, 23.9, 23.5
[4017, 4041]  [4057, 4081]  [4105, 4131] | 0.5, 26.9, 23.5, 25.4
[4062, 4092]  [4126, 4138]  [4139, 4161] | -0.3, 24.4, 25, 24.9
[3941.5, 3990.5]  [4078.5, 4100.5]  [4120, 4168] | 0.6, 22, 24.8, 24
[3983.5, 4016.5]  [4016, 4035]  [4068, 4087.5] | -1.2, 26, 24.6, 25.5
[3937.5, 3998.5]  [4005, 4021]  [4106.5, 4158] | -1.7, 22.9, 24.6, 23.4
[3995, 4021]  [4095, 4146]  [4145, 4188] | 0.7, 26.3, 23.9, 24.6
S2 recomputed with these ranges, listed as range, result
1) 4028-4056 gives 23.4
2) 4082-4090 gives 22.3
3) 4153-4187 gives 19.3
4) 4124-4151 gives 23.1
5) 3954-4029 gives 14.9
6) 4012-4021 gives 25.2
